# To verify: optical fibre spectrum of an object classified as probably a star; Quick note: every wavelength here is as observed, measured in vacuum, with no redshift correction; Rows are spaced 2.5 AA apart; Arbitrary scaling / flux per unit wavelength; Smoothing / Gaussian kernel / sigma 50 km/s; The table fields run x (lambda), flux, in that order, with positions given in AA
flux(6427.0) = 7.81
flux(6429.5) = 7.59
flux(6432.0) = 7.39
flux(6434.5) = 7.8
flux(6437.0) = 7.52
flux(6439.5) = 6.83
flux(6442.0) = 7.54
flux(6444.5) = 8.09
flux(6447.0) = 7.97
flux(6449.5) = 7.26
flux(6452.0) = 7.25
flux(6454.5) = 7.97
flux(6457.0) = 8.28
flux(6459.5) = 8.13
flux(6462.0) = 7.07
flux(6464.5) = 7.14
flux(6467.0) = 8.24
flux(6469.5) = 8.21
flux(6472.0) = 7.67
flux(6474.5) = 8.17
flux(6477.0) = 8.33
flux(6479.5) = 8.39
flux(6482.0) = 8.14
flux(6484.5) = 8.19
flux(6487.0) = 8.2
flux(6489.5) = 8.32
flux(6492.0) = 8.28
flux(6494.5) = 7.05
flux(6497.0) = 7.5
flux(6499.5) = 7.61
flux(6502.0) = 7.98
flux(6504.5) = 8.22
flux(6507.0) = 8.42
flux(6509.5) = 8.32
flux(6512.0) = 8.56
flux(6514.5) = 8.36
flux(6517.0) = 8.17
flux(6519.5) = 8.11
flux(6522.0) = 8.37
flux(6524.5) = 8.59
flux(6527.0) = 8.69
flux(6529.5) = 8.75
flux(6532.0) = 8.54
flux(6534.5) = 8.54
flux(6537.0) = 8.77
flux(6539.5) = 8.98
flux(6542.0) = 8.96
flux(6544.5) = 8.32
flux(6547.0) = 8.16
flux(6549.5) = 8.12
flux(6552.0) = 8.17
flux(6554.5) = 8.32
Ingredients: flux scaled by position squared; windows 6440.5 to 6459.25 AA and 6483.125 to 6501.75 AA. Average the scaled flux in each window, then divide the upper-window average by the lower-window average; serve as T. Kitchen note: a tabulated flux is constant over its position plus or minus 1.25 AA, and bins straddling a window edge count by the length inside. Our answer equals 1.0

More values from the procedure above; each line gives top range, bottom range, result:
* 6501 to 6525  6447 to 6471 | 1.09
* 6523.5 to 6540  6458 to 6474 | 1.14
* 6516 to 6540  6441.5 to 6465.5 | 1.14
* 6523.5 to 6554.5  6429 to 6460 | 1.15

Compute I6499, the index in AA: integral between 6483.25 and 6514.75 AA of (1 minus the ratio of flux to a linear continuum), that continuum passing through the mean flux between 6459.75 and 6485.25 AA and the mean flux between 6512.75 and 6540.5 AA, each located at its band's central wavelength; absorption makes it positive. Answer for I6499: 0.6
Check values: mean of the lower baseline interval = 7.96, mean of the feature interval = 8.07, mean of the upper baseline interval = 8.53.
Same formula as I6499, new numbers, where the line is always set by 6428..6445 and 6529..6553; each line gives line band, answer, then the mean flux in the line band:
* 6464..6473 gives -0.06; 7.88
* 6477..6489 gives -0.42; 8.25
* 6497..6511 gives 0.18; 8.06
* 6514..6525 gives 0.03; 8.3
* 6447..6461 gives -0.17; 7.78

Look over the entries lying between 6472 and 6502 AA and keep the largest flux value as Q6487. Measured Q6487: 8.39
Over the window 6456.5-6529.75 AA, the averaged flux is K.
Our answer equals 8.1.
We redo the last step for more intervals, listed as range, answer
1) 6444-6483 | 7.89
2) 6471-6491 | 8.18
